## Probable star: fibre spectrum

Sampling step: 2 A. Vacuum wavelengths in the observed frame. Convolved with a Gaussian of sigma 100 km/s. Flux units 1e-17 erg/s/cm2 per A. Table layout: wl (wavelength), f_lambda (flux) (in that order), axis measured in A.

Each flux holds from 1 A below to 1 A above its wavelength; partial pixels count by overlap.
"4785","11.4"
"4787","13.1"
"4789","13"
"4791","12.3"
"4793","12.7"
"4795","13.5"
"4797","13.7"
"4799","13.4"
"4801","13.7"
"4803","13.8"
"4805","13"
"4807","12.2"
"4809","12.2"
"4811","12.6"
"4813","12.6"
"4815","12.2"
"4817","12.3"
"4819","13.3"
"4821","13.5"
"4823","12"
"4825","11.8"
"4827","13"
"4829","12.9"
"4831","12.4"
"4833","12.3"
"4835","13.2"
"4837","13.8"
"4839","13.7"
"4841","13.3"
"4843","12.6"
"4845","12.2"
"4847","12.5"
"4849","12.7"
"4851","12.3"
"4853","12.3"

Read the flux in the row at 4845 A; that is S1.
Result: 12.2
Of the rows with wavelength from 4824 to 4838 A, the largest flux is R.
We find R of 13.8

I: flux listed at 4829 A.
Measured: 12.9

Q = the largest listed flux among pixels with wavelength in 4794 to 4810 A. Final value 13.8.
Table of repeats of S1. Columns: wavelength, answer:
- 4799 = 13.4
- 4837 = 13.8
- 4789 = 13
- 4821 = 13.5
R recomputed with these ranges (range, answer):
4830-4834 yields 12.4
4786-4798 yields 13.7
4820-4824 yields 13.5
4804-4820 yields 13.3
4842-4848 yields 12.6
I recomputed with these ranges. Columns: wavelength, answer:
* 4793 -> 12.7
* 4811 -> 12.6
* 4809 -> 12.2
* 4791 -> 12.3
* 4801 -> 13.7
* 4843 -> 12.6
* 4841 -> 13.3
